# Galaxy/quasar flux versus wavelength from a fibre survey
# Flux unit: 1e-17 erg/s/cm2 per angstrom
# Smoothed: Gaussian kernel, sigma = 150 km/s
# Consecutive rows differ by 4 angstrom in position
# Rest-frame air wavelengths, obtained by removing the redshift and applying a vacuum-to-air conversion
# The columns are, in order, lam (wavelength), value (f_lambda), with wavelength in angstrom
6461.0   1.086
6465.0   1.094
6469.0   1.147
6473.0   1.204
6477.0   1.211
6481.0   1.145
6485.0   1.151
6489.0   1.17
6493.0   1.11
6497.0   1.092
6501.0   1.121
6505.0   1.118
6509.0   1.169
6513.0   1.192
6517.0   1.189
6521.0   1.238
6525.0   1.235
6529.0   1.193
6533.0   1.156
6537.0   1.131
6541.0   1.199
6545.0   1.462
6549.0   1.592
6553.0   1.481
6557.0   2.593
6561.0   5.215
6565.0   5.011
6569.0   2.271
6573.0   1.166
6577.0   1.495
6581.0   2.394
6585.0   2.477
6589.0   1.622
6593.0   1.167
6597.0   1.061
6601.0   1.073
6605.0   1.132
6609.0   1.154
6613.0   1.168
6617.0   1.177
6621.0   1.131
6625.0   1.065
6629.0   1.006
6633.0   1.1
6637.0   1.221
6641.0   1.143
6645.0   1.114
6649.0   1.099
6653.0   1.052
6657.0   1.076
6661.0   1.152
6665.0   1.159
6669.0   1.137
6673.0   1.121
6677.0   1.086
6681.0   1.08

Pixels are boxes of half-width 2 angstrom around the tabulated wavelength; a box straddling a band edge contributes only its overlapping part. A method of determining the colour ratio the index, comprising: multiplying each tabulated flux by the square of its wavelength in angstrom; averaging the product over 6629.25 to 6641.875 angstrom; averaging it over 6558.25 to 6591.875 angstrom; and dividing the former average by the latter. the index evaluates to 0.43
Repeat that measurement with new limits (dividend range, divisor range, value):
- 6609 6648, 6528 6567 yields 0.52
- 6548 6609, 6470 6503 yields 1.87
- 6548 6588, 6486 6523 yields 2.27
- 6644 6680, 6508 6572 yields 0.61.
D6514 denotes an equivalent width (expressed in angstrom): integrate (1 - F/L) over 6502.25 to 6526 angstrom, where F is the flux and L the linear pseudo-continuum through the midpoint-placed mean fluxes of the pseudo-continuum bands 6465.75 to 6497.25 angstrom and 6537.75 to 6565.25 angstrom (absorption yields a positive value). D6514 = 7.6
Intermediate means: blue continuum 1.15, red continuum 2.43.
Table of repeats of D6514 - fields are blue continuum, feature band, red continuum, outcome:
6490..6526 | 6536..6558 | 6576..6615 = -4.1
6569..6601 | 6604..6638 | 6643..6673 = 6.1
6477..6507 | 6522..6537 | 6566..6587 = 3.6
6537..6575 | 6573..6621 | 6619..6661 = 9.4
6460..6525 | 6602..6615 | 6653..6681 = -0.2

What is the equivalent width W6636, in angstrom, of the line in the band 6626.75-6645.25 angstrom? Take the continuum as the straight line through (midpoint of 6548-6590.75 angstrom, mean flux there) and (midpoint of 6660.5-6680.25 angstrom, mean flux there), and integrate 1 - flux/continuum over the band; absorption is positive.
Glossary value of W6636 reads 5.5 angstrom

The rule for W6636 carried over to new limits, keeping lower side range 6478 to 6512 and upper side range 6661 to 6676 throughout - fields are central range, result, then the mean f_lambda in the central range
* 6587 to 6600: -1.5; 1.27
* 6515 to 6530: -1.0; 1.22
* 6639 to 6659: 0.7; 1.1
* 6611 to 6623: -0.2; 1.16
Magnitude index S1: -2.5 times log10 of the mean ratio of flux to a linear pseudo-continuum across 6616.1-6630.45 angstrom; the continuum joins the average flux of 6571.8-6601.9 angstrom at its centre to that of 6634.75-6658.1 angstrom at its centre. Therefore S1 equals 0.19 mag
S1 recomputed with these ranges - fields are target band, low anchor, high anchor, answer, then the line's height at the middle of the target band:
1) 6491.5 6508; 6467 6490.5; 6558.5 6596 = 0.288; 1.45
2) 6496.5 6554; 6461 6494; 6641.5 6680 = -0.089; 1.14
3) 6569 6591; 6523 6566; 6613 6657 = -0.121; 1.68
